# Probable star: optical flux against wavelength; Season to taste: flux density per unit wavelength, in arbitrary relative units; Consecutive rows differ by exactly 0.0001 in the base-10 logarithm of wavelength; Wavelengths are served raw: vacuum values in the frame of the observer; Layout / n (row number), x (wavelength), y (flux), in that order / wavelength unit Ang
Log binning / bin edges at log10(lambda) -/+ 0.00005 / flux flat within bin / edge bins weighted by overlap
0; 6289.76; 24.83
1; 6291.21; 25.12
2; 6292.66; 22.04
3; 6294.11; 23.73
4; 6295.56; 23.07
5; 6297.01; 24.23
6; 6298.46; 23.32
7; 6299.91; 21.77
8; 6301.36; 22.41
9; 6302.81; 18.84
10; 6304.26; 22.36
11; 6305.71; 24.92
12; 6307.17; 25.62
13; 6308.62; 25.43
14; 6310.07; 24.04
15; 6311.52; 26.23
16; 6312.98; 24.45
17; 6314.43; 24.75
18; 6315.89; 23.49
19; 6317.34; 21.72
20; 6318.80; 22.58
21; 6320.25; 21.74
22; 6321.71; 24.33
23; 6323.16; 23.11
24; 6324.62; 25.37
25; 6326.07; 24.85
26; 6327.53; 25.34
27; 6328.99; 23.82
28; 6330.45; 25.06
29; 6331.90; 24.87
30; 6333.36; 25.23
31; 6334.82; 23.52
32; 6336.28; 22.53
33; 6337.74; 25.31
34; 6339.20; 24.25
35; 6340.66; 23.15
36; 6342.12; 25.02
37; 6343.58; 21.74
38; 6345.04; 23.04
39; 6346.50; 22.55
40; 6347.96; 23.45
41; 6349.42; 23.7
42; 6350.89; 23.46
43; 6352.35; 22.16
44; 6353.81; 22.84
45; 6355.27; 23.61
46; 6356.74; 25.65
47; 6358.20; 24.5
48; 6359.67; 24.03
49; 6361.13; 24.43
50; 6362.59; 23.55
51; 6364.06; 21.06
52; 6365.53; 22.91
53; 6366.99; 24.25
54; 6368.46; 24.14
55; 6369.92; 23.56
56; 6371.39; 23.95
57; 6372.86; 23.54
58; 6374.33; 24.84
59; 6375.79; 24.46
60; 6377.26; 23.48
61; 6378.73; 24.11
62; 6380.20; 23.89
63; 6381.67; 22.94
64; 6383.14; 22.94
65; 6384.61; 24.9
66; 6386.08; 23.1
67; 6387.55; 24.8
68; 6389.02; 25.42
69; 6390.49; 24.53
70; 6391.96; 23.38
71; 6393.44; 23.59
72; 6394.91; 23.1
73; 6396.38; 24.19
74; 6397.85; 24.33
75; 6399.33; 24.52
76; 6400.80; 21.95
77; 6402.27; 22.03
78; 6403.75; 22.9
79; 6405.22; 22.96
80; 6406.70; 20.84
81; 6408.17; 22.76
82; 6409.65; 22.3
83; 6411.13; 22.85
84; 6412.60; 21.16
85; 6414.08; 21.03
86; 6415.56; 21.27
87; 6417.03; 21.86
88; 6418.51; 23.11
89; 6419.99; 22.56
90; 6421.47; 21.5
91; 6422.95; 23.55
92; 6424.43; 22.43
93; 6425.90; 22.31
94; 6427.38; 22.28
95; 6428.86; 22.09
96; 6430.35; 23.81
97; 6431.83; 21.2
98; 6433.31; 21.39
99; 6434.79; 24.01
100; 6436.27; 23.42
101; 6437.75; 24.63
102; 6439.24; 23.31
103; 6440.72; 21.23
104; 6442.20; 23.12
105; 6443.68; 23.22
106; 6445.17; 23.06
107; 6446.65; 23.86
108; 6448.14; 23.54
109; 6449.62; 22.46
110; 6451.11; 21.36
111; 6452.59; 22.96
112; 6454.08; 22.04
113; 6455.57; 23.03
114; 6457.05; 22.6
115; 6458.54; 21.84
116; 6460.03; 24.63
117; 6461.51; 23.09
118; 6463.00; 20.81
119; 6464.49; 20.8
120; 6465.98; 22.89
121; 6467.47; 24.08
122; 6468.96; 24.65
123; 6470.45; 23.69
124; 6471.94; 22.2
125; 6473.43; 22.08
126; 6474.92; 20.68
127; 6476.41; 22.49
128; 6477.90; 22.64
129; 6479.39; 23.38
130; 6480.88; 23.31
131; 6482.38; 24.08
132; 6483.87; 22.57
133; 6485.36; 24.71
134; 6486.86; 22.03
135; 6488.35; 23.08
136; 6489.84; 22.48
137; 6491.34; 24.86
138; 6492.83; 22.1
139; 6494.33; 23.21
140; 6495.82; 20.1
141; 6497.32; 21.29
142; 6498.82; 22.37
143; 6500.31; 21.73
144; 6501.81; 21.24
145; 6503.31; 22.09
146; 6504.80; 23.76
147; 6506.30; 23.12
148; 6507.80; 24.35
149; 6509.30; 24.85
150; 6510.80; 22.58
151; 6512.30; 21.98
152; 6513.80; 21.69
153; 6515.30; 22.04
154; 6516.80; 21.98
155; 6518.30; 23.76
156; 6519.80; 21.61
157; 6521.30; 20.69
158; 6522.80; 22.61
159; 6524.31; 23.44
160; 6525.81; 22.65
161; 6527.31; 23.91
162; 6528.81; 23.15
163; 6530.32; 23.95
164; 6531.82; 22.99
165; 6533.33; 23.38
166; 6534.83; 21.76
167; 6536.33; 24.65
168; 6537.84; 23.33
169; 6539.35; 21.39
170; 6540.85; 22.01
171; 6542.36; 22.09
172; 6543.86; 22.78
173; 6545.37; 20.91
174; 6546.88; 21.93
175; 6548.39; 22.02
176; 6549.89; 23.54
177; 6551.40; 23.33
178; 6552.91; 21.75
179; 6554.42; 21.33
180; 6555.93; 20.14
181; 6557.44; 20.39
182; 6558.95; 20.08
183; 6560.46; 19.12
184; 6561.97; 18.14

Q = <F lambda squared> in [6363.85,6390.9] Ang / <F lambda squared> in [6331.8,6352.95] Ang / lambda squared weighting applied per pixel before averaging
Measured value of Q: 1.02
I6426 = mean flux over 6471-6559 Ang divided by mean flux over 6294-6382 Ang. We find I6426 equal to 0.9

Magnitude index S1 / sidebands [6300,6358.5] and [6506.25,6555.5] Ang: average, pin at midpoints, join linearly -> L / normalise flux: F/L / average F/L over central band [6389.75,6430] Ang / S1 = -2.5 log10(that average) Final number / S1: 0.03 mag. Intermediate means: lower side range 23.7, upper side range 22.6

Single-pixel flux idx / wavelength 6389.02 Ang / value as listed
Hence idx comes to 25.42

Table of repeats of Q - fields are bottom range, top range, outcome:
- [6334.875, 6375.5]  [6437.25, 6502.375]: 1.00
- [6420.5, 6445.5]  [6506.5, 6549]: 1.03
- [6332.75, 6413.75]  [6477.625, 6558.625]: 1.00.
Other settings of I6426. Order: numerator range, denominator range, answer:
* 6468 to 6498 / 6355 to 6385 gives 0.96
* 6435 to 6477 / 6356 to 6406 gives 0.96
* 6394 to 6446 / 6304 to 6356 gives 0.95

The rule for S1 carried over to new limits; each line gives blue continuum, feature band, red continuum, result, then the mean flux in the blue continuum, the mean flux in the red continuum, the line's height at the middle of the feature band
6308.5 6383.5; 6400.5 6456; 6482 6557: 0.034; 23.8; 22.6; 23.2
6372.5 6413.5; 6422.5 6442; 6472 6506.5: 0.015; 23.4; 22.6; 23.1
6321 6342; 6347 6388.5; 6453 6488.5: 0.010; 24.4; 22.8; 24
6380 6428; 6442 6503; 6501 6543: 0.007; 22.9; 22.7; 22.8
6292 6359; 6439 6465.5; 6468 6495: 0.026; 23.7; 23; 23.1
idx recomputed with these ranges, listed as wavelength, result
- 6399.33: 24.52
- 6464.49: 20.8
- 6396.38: 24.19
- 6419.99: 22.56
